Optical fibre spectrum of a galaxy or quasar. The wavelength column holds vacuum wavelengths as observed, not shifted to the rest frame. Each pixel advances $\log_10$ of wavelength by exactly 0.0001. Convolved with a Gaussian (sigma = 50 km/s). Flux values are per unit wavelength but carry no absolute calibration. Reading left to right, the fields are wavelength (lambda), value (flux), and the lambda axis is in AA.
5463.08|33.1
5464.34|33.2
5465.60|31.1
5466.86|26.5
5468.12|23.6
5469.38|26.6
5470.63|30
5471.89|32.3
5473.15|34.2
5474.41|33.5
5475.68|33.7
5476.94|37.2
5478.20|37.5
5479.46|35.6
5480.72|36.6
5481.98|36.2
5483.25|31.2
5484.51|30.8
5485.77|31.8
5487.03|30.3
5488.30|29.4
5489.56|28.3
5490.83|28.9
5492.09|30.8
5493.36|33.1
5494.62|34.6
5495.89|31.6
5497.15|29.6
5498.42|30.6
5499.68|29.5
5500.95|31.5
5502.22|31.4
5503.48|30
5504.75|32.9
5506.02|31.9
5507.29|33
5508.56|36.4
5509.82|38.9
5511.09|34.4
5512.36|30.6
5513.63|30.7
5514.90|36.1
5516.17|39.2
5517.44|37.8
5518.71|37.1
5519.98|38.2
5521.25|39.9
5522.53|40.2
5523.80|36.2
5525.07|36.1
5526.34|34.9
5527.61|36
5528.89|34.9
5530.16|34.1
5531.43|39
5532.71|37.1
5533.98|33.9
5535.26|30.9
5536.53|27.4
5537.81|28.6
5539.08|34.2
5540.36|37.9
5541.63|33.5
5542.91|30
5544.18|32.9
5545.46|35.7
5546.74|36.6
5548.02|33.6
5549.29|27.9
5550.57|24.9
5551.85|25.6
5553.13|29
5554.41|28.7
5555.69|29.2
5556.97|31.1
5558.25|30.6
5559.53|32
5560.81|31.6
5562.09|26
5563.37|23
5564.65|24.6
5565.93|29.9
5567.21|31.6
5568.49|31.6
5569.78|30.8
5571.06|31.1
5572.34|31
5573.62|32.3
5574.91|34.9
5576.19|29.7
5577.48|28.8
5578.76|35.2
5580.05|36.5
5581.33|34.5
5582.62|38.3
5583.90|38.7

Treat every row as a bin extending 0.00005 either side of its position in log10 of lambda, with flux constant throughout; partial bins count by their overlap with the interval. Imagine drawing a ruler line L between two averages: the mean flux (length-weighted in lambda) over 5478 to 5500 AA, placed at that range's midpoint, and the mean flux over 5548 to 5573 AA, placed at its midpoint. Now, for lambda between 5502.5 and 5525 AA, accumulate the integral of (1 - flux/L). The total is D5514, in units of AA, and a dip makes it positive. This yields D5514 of -3.3 AA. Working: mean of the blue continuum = 32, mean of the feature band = 35.5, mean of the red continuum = 29.1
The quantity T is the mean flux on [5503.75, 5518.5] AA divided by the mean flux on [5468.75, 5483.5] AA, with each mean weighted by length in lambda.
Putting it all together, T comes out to 1.0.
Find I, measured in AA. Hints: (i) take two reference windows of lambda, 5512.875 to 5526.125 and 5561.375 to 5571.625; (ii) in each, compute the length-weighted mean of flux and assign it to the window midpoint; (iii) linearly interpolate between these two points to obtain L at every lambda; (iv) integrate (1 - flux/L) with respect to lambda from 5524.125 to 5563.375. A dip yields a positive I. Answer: 0.8 AA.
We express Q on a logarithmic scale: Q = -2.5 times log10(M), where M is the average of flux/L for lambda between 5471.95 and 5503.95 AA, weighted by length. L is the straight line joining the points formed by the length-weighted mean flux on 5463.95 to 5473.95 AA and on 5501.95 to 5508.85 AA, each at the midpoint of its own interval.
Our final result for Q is -0.04 mag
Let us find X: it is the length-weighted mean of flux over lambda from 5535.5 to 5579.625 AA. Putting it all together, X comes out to 30.7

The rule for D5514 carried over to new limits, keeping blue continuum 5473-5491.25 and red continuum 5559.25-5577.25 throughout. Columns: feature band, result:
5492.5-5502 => 0.29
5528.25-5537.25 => -0.76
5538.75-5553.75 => -0.50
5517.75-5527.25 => -1.78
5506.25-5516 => -0.75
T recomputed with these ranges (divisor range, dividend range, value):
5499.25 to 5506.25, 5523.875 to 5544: 1.09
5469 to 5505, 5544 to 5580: 0.95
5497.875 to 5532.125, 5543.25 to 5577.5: 0.87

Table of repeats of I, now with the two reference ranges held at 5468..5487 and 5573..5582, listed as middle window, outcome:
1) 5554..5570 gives 1.9 AA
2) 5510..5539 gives -1.9 AA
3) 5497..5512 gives 0.2 AA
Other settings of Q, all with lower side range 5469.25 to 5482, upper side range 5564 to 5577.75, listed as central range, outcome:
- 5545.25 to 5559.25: 0.04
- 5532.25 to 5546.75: -0.04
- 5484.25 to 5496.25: 0.09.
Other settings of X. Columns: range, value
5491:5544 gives 34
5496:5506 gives 30.9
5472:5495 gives 32.9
